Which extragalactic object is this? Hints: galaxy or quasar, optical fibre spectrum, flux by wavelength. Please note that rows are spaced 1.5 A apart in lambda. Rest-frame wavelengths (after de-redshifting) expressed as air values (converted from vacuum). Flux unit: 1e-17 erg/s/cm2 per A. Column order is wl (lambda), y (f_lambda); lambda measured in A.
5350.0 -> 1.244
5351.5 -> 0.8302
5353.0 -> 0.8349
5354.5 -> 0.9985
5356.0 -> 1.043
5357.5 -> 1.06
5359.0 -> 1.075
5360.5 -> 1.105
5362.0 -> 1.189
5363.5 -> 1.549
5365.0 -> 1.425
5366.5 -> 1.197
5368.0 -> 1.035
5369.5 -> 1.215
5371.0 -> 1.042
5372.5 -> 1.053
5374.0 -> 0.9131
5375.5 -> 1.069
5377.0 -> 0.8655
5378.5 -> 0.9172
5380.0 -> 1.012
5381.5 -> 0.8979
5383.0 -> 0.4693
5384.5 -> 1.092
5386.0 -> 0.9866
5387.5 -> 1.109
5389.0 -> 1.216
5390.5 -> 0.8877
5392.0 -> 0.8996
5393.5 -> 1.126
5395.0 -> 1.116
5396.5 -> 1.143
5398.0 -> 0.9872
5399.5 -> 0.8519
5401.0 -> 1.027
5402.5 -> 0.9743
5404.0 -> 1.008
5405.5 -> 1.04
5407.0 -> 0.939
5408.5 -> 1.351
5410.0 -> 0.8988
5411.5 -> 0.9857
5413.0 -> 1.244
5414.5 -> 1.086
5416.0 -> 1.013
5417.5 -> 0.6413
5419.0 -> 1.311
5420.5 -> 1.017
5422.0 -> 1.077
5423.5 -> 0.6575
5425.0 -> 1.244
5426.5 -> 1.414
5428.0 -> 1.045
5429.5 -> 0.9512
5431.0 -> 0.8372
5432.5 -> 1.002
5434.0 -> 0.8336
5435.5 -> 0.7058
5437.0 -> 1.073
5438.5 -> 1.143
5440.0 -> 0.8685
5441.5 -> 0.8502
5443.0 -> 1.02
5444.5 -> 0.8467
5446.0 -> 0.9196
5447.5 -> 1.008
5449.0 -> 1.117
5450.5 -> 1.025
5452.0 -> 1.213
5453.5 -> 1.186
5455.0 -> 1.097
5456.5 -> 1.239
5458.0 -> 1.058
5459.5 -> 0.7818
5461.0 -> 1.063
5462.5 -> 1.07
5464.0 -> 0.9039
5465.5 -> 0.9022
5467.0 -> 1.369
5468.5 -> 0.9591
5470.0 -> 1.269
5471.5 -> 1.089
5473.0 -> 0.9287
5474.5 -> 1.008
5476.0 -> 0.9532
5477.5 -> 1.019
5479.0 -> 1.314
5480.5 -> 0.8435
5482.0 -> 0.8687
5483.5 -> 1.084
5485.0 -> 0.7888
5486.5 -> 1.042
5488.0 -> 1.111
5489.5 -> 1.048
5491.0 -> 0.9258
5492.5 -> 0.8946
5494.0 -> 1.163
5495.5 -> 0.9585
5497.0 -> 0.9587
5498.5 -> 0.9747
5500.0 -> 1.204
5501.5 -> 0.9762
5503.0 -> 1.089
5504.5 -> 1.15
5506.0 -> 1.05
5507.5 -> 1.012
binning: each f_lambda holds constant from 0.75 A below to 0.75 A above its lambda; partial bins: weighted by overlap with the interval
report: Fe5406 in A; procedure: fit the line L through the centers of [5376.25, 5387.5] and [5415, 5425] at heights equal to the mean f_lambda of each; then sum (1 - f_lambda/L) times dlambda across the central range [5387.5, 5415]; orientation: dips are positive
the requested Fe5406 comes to -3.0 A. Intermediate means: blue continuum 0.906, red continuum 0.978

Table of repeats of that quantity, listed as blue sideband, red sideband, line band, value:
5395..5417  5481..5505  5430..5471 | 0.4 A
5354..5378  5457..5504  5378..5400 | 2.3 A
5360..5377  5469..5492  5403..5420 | 0.8 A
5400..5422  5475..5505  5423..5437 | 0.8 A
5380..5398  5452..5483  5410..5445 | 1.0 A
